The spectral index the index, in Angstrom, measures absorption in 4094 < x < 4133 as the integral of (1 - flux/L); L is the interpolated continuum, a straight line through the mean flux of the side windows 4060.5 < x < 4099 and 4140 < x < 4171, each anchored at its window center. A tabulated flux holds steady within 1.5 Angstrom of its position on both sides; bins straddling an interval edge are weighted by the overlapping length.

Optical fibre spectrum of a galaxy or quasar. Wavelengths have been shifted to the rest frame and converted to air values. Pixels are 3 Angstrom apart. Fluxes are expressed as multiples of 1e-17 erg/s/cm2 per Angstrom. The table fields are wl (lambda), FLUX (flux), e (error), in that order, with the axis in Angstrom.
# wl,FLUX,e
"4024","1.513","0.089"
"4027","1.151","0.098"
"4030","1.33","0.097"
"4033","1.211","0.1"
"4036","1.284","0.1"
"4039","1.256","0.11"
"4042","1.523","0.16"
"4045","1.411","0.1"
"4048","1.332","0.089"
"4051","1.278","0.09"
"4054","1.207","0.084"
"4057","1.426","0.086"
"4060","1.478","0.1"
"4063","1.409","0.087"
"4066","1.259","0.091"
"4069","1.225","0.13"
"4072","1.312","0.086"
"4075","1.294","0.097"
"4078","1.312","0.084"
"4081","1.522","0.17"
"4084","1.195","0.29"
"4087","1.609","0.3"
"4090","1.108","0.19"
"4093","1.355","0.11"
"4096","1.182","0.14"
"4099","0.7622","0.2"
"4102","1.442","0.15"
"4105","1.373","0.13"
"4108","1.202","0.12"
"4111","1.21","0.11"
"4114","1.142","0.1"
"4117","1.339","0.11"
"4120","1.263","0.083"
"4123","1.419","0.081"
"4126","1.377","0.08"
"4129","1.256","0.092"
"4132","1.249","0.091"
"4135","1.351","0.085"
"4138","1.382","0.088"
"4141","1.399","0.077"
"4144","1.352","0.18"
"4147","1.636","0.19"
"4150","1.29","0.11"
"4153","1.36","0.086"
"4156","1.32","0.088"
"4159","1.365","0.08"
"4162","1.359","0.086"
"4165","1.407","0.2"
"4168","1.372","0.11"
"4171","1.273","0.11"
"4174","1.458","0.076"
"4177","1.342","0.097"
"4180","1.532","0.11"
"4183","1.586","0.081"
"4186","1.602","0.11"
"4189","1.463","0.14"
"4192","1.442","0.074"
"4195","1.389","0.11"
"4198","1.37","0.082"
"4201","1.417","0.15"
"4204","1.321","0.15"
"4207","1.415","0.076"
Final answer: 2.52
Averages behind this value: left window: 1.3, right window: 1.38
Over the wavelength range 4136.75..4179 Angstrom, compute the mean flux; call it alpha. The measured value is 1.38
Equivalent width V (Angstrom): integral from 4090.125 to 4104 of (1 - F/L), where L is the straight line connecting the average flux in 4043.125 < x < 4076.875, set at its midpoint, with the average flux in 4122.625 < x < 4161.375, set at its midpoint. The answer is 1.67 Angstrom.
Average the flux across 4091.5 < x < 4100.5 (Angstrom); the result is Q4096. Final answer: 1.1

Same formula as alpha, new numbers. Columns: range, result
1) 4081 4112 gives 1.26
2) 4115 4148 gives 1.36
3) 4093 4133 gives 1.25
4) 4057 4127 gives 1.3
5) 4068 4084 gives 1.32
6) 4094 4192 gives 1.35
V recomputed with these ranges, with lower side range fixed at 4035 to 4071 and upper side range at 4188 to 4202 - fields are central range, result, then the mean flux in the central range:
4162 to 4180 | 0.25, 1.38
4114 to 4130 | 0.71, 1.32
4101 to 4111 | 0.39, 1.31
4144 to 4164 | 0.10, 1.39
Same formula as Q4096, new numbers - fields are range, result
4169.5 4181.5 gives 1.4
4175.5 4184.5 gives 1.49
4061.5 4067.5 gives 1.33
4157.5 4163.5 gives 1.36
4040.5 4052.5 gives 1.39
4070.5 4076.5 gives 1.3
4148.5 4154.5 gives 1.32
